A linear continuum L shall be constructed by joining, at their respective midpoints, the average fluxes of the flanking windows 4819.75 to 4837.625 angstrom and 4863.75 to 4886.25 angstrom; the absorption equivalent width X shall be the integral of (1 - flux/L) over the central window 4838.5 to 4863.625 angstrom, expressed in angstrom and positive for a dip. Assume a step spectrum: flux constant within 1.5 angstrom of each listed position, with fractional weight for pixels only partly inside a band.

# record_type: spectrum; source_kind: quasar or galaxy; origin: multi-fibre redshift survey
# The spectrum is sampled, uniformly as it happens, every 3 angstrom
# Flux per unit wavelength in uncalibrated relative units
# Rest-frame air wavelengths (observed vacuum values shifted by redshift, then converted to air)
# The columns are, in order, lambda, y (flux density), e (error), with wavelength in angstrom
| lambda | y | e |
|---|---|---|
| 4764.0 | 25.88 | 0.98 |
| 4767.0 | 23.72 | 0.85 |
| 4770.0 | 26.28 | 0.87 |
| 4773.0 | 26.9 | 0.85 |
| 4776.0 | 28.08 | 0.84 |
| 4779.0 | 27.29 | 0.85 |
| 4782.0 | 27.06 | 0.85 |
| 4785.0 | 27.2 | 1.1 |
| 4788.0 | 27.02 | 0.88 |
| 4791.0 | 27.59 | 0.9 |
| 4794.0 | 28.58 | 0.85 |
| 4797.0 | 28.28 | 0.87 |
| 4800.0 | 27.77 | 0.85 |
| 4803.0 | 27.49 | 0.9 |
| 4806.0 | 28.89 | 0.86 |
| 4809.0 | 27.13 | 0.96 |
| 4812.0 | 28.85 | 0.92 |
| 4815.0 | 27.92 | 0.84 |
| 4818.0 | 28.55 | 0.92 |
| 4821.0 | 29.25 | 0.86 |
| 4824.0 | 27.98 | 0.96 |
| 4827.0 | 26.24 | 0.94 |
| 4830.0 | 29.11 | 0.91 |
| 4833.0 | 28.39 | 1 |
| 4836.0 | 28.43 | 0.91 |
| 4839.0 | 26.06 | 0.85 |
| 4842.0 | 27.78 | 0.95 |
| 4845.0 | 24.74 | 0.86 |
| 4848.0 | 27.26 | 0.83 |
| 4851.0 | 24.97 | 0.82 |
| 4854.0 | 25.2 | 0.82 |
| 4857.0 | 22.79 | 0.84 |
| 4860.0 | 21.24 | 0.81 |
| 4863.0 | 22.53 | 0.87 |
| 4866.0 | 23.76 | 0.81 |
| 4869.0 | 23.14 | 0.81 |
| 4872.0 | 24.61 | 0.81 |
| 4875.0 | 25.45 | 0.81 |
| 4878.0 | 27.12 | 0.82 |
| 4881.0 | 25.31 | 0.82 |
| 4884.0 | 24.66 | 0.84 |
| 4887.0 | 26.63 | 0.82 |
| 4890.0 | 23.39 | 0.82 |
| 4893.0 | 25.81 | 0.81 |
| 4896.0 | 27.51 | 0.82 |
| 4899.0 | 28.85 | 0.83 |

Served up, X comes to 1.8 angstrom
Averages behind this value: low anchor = 28.2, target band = 24.8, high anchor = 24.8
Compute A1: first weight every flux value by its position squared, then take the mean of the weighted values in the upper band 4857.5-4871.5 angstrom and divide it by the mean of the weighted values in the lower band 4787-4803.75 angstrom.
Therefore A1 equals 0.84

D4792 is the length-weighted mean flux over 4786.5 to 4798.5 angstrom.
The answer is 27.9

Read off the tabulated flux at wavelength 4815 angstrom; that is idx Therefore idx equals 27.92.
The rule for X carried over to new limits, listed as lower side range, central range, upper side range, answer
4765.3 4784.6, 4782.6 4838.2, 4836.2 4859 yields -4.0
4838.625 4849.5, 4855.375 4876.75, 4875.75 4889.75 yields 2.1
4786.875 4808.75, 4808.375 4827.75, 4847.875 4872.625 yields -1.1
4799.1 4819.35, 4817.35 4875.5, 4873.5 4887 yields 2.3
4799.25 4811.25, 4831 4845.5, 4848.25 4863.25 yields -1.2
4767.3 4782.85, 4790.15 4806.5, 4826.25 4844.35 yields -0.6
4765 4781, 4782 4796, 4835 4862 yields -0.7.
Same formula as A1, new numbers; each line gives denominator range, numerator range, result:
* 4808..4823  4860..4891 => 0.89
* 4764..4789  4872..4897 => 1.01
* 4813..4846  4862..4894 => 0.91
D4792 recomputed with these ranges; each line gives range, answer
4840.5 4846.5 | 26.3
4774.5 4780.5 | 27.7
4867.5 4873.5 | 23.9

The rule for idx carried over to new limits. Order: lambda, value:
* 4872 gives 24.61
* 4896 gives 27.51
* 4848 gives 27.26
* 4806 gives 28.89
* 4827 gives 26.24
